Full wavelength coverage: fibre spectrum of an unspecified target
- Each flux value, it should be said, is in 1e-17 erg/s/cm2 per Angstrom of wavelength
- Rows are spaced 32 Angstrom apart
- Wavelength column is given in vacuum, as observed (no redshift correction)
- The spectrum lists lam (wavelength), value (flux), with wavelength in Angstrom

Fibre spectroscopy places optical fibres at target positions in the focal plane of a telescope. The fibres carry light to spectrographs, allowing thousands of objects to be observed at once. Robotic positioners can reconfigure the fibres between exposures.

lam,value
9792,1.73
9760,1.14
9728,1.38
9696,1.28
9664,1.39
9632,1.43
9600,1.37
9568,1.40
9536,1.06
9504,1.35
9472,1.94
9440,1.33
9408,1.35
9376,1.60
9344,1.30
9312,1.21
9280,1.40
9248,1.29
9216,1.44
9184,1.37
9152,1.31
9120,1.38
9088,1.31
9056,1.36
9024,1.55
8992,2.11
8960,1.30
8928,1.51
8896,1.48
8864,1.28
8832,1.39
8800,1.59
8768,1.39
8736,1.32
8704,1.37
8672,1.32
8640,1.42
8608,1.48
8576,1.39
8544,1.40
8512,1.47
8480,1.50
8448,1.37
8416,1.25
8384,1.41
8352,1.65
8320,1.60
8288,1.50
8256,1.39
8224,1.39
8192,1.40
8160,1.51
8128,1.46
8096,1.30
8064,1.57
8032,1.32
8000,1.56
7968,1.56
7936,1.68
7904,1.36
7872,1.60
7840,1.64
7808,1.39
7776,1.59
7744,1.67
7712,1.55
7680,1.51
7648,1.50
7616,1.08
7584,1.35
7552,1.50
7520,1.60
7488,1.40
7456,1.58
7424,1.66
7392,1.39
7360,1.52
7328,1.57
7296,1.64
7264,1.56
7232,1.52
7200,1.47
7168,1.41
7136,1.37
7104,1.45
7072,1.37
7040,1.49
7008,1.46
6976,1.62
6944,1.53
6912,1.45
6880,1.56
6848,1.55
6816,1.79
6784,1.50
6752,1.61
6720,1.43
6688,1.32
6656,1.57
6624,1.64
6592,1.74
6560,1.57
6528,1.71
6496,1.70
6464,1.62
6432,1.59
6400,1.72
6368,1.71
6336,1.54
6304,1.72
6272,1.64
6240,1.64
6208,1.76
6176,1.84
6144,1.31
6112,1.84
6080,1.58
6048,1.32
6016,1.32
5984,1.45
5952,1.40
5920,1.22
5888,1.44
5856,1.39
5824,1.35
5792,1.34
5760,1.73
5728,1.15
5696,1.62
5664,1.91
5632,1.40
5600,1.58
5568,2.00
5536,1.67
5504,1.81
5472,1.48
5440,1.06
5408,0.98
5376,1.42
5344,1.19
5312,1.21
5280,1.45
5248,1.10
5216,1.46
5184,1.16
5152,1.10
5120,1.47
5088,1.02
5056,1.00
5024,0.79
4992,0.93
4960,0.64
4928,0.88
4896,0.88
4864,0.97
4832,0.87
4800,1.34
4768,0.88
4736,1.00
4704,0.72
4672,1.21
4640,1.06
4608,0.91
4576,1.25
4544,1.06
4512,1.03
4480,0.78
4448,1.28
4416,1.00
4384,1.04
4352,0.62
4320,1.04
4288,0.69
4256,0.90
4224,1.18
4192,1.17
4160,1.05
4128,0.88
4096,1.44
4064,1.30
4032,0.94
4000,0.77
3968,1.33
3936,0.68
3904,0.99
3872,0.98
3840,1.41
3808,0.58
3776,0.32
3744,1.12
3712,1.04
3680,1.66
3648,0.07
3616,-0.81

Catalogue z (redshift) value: 0.37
